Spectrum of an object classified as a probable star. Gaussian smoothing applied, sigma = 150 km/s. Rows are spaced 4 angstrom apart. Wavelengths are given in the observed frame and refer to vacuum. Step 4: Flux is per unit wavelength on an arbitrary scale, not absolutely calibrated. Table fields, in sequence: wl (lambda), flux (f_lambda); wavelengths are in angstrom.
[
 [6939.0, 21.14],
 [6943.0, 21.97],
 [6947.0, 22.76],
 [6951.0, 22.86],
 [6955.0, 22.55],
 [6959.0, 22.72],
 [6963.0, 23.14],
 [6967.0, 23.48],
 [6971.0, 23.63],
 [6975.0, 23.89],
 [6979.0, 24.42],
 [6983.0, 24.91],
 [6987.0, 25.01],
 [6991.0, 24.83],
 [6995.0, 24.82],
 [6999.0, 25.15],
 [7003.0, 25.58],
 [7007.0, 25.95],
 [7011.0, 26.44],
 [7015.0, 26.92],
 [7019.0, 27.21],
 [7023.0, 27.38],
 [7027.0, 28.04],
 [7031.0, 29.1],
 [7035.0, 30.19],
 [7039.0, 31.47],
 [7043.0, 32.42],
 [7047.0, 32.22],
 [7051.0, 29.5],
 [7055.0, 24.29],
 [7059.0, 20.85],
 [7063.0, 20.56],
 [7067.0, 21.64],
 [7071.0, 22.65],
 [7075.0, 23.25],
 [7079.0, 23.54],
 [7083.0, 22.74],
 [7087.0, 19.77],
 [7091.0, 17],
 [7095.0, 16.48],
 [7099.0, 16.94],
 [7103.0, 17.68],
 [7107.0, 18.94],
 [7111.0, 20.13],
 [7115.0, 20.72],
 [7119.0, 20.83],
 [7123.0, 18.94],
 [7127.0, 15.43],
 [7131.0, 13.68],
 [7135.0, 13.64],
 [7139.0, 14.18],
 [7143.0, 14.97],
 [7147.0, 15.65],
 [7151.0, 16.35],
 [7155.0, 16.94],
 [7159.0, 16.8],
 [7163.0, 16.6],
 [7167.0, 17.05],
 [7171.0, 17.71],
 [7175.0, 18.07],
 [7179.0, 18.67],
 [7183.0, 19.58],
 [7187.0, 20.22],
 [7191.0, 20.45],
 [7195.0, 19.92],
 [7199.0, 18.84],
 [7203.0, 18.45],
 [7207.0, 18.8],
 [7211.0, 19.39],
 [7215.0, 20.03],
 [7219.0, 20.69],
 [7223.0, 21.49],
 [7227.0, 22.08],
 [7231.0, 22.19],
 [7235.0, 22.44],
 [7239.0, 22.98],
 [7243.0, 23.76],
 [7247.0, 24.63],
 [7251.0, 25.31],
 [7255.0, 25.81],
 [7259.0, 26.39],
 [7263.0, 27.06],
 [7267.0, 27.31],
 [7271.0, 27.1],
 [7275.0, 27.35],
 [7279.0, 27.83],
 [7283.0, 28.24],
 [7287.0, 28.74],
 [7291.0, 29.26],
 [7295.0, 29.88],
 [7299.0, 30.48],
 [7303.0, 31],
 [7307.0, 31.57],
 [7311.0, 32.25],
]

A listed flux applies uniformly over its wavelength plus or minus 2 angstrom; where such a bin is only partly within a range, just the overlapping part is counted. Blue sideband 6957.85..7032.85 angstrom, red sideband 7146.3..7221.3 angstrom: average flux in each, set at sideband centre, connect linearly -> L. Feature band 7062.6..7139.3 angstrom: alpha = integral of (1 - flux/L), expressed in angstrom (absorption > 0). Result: 9.22 angstrom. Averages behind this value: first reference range 25.4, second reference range 18.5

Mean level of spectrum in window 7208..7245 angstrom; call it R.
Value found 21.6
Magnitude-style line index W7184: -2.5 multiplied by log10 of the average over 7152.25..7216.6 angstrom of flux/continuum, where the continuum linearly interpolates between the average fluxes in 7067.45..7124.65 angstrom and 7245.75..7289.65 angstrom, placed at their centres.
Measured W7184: 0.26 mag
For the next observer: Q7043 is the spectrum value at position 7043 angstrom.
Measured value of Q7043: 32.42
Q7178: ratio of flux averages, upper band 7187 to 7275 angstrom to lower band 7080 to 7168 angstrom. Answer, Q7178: 1.30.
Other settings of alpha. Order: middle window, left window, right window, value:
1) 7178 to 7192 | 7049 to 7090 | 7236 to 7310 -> 3.1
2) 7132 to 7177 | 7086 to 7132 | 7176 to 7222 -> 6.5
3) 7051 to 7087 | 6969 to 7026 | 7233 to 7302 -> 4.4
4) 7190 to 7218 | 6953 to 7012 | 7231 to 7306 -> 7.4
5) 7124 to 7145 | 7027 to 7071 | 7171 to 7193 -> 7.1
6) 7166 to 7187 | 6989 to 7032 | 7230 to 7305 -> 6.5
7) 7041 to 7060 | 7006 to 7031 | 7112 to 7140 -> -3.1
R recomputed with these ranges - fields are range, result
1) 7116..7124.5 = 20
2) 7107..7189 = 17.3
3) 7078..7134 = 18.6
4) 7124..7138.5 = 14.6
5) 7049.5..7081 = 23.2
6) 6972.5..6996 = 24.6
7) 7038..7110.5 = 22.7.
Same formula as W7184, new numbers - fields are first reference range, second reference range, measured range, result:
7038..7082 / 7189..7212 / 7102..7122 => 0.175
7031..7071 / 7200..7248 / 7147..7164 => 0.381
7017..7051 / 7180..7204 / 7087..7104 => 0.433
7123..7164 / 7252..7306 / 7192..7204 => 0.076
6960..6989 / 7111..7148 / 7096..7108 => 0.019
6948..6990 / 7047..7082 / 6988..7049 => -0.172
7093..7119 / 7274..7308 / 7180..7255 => 0.182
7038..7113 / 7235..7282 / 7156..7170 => 0.389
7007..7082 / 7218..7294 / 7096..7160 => 0.465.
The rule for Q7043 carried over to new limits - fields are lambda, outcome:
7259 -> 26.39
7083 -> 22.74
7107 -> 18.94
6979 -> 24.42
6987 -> 25.01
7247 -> 24.63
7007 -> 25.95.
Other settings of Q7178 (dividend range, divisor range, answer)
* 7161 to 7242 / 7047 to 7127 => 0.94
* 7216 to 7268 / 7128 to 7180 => 1.48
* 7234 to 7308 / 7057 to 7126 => 1.36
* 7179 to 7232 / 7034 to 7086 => 0.78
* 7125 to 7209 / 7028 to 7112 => 0.73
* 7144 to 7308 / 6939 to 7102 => 0.93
